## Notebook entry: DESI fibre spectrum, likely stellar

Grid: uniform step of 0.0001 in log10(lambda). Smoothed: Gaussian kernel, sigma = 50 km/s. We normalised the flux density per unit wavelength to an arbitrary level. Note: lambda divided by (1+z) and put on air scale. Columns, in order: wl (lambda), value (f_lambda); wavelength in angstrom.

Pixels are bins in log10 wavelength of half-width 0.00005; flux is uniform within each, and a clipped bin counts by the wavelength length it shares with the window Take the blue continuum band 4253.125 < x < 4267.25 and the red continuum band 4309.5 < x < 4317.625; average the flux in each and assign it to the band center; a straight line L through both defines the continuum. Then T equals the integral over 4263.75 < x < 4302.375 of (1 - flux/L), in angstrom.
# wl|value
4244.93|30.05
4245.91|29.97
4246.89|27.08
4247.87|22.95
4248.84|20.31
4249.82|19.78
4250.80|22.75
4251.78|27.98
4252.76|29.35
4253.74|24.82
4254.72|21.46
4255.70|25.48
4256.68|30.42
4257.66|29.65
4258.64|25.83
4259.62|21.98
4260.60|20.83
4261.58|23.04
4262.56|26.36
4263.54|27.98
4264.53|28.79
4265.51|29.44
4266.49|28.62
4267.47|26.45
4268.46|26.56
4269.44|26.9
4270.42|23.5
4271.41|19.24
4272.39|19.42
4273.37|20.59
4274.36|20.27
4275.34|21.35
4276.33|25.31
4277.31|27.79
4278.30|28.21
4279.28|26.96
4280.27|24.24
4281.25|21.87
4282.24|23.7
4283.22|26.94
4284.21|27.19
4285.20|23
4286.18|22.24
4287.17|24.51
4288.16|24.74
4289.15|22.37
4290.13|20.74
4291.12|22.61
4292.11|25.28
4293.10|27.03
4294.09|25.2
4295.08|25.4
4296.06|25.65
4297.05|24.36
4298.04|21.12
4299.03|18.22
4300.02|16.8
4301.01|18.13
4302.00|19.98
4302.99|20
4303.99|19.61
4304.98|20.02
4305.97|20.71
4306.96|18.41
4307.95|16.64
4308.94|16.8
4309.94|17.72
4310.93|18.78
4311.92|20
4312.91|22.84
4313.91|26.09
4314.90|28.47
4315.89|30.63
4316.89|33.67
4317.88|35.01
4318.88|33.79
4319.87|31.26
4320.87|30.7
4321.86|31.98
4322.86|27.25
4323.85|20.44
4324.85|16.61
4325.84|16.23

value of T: 2.7 angstrom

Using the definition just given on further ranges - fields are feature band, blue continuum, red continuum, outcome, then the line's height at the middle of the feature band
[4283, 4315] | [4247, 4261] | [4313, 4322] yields 7.8 angstrom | 29.1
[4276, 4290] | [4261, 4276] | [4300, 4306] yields -1.5 angstrom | 22.4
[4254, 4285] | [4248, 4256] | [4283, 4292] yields -1.5 angstrom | 23.8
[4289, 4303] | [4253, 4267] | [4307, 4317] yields 0.8 angstrom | 23.6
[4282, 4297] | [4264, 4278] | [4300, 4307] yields -2.0 angstrom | 21.7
